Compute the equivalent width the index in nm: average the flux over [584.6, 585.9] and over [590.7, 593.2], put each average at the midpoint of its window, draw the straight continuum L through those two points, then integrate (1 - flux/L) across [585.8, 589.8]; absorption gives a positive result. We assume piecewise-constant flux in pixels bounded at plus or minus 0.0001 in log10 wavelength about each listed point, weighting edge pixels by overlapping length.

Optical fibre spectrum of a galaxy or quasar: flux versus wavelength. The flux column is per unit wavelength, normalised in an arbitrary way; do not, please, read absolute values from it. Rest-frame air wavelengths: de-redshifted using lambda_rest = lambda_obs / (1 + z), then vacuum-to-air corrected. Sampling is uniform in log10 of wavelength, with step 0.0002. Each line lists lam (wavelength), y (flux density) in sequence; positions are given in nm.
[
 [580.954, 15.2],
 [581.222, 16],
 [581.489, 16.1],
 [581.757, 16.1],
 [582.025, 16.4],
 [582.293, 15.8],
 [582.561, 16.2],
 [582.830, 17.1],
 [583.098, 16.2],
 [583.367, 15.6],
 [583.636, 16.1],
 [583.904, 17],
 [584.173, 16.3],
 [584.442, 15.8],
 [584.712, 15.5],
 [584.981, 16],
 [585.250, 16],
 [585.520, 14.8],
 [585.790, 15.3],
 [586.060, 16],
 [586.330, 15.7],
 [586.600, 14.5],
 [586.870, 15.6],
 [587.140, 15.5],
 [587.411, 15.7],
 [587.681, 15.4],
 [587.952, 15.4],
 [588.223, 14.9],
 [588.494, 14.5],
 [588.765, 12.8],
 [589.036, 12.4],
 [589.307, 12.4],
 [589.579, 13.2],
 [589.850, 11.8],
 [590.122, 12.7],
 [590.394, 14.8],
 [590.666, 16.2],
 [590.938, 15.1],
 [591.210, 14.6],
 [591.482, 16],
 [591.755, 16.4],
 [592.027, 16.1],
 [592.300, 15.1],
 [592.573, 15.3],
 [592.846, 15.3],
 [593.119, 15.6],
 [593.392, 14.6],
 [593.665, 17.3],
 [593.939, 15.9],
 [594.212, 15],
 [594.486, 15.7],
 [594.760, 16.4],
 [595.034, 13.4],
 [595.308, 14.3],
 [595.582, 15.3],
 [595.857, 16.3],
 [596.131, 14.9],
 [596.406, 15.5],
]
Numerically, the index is 0.26 nm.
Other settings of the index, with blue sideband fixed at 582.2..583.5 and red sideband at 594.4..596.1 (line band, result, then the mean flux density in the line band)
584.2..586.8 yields 0.070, 15.5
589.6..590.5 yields 0.147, 13.1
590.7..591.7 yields 0.006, 15.4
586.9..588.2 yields 0.029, 15.5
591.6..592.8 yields -0.020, 15.7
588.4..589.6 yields 0.206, 13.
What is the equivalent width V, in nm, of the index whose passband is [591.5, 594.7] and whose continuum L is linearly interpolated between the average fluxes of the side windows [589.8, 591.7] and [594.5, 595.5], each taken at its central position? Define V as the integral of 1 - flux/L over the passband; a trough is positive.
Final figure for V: -0.201 nm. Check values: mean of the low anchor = 14.7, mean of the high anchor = 14.9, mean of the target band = 15.7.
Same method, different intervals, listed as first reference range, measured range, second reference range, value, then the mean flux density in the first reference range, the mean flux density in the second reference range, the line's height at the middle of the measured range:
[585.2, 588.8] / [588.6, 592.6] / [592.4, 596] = 0.262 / 15.2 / 15.4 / 15.3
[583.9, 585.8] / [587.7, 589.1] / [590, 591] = 0.084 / 15.8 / 14.7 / 15.1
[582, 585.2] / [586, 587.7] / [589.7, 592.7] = 0.017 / 16.2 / 14.9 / 15.6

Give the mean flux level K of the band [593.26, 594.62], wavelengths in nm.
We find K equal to 15.7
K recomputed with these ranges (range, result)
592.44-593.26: 15.4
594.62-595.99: 15.1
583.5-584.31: 16.5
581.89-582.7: 16.1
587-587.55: 15.6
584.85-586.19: 15.6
